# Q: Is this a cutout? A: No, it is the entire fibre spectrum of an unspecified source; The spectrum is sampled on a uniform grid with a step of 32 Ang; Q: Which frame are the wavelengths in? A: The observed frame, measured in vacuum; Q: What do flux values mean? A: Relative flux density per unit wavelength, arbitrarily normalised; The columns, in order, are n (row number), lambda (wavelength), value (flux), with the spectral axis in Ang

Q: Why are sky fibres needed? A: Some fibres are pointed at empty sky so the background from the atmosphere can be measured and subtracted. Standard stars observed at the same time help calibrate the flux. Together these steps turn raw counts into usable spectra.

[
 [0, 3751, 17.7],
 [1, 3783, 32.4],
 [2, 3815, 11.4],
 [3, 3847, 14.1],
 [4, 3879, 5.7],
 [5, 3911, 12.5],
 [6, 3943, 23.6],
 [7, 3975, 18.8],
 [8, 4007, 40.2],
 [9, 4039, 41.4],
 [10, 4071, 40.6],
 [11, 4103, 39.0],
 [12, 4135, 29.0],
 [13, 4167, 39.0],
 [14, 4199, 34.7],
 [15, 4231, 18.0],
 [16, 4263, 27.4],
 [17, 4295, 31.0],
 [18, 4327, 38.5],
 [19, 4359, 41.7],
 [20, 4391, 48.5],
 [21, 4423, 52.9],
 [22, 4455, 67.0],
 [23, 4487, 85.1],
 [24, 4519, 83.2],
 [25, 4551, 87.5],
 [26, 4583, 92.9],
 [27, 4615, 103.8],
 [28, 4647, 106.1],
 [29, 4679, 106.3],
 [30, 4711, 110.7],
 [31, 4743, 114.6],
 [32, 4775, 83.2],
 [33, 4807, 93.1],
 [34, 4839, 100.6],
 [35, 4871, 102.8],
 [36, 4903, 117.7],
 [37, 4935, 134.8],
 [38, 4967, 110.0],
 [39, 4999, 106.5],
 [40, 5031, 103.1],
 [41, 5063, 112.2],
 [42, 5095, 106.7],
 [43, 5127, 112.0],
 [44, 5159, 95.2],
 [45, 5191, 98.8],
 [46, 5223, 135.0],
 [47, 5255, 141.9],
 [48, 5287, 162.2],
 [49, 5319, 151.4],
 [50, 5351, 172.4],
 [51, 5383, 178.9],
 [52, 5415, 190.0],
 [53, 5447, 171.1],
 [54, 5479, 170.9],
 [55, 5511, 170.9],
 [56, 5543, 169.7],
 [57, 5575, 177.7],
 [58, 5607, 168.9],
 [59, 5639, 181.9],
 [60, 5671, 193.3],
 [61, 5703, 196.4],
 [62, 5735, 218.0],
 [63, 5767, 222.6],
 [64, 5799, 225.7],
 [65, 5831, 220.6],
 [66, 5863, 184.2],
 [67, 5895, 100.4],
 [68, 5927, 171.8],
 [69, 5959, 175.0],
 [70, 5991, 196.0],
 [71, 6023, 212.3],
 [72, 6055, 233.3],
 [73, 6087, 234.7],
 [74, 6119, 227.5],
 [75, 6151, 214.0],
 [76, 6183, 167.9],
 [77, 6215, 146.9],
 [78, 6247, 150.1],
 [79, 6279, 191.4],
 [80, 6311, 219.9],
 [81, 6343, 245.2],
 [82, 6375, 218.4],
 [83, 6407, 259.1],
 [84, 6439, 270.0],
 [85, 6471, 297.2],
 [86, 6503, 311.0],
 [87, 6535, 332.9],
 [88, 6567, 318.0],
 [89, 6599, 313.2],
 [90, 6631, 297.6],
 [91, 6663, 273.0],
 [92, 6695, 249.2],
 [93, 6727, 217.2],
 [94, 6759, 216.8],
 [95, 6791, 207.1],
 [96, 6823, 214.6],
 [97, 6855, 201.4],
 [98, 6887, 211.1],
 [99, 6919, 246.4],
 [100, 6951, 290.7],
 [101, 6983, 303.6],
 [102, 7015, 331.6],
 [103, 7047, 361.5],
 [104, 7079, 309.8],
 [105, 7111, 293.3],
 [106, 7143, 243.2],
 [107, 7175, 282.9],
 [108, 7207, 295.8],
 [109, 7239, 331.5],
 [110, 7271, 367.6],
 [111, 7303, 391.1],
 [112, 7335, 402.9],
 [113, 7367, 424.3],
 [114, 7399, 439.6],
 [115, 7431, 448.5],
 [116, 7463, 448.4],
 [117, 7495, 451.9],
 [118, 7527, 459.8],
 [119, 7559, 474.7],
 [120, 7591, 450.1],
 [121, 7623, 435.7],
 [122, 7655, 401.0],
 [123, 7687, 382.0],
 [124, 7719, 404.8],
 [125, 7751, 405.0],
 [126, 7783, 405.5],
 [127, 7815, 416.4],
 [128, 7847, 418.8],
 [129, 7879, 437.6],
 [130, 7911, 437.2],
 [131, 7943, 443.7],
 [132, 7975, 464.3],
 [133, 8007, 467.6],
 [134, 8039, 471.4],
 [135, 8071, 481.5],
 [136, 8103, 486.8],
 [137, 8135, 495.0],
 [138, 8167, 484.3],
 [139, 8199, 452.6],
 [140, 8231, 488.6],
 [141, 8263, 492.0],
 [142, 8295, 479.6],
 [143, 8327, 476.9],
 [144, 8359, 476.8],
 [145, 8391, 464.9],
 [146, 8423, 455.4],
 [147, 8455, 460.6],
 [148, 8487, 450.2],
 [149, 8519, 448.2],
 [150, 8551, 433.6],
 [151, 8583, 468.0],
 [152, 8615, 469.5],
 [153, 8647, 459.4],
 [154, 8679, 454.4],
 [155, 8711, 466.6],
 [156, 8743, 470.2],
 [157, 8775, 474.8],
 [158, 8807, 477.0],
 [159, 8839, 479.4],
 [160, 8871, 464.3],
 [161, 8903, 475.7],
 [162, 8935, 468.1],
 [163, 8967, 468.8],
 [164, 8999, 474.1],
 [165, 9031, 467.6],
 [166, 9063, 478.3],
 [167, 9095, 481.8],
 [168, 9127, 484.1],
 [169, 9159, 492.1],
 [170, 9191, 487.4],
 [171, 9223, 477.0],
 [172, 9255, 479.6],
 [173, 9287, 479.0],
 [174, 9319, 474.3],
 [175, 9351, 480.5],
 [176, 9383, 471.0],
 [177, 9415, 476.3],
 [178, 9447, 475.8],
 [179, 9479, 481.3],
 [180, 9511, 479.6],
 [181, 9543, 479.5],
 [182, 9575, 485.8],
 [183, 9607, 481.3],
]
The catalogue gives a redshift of 0.000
